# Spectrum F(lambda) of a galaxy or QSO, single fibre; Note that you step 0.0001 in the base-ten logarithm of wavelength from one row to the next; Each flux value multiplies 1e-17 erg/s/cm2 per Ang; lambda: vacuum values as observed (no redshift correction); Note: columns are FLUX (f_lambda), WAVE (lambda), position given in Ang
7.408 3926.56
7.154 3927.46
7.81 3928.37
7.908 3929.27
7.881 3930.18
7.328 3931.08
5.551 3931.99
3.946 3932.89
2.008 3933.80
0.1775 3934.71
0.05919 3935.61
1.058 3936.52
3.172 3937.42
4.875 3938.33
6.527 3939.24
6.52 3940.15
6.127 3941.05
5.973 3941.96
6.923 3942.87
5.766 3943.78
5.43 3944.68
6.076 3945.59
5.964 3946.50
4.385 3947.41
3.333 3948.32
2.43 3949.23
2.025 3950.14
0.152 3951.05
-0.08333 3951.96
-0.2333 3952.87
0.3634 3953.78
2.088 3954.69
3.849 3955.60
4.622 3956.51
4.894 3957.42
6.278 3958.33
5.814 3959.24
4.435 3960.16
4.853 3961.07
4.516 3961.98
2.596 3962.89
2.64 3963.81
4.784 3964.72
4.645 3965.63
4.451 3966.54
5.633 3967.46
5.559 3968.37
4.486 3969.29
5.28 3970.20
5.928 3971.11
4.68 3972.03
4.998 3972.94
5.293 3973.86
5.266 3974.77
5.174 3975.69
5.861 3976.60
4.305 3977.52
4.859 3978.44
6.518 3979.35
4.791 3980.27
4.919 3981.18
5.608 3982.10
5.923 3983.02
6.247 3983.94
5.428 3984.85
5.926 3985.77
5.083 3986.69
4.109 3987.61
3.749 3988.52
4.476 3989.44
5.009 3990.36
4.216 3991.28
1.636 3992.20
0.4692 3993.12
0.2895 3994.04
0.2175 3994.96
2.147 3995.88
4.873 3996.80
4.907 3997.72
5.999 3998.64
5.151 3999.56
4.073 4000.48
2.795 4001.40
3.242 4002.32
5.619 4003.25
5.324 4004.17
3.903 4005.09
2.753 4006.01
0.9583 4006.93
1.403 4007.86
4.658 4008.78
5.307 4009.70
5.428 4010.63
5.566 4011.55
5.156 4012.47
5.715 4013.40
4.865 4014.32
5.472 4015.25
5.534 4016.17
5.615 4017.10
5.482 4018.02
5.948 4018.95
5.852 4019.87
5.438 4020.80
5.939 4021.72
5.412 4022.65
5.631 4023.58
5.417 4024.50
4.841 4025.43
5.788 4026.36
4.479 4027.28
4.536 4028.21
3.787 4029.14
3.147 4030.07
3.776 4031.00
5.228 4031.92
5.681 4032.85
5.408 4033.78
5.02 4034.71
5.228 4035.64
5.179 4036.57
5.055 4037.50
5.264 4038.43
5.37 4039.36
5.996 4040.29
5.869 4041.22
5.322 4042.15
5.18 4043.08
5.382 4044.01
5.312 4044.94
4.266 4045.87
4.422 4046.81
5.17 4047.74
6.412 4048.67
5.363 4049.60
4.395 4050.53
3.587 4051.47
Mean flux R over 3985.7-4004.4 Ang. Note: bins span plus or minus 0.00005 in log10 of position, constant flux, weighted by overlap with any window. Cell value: 3.71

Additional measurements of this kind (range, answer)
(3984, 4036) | 4.46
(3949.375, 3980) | 4.13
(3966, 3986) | 5.31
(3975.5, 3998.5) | 4.28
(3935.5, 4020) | 4.35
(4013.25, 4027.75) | 5.46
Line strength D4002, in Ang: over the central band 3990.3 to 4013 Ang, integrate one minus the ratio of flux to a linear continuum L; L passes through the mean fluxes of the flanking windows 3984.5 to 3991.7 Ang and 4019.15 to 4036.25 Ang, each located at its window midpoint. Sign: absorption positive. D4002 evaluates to 5.74 Ang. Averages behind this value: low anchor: 4.74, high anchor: 5.05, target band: 3.63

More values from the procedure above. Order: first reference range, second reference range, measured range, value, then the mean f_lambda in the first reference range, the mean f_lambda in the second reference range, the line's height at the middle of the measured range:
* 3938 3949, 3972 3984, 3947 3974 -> 8.09 Ang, 5.6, 5.31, 5.46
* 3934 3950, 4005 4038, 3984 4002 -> 3.46 Ang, 4.32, 4.86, 4.67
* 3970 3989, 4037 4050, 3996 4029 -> 3.02 Ang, 5.24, 5.31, 5.28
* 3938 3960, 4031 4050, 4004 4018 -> 1.14 Ang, 4.17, 5.27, 4.91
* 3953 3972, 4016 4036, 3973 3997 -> 1.33 Ang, 4.31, 5.14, 4.61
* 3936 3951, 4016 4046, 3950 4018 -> 9.45 Ang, 4.64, 5.2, 4.9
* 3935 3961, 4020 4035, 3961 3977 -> -2.42 Ang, 3.88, 4.99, 4.17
